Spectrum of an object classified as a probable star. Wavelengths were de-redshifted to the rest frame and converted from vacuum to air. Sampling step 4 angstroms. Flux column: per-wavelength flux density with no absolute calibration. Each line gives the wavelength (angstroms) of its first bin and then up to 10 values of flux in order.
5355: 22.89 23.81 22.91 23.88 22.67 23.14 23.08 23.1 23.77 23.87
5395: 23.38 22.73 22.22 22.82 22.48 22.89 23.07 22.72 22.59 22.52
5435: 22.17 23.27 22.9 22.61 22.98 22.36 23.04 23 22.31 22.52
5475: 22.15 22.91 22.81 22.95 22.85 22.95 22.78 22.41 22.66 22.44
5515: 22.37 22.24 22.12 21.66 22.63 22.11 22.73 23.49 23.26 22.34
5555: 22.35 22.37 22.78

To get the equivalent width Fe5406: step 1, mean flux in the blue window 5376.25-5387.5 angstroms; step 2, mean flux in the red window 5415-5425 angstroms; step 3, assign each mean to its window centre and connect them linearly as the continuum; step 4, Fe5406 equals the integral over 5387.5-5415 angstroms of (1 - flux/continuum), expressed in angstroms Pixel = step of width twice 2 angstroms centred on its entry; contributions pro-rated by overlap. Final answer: 0.13 angstroms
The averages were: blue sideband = 23.2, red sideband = 22.9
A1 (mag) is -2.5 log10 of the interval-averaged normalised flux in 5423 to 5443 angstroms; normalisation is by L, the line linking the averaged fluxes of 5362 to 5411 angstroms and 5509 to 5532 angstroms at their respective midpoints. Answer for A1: 0.01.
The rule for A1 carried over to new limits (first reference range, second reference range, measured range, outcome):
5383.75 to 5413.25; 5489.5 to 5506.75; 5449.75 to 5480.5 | 0.01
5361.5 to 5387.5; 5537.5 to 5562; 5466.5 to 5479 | 0.03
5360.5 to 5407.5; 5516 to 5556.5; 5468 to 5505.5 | 0.00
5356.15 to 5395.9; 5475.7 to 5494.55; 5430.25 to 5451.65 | 0.01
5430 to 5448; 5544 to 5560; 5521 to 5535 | 0.03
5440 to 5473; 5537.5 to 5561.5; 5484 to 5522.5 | 0.01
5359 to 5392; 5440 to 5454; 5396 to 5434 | 0.02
